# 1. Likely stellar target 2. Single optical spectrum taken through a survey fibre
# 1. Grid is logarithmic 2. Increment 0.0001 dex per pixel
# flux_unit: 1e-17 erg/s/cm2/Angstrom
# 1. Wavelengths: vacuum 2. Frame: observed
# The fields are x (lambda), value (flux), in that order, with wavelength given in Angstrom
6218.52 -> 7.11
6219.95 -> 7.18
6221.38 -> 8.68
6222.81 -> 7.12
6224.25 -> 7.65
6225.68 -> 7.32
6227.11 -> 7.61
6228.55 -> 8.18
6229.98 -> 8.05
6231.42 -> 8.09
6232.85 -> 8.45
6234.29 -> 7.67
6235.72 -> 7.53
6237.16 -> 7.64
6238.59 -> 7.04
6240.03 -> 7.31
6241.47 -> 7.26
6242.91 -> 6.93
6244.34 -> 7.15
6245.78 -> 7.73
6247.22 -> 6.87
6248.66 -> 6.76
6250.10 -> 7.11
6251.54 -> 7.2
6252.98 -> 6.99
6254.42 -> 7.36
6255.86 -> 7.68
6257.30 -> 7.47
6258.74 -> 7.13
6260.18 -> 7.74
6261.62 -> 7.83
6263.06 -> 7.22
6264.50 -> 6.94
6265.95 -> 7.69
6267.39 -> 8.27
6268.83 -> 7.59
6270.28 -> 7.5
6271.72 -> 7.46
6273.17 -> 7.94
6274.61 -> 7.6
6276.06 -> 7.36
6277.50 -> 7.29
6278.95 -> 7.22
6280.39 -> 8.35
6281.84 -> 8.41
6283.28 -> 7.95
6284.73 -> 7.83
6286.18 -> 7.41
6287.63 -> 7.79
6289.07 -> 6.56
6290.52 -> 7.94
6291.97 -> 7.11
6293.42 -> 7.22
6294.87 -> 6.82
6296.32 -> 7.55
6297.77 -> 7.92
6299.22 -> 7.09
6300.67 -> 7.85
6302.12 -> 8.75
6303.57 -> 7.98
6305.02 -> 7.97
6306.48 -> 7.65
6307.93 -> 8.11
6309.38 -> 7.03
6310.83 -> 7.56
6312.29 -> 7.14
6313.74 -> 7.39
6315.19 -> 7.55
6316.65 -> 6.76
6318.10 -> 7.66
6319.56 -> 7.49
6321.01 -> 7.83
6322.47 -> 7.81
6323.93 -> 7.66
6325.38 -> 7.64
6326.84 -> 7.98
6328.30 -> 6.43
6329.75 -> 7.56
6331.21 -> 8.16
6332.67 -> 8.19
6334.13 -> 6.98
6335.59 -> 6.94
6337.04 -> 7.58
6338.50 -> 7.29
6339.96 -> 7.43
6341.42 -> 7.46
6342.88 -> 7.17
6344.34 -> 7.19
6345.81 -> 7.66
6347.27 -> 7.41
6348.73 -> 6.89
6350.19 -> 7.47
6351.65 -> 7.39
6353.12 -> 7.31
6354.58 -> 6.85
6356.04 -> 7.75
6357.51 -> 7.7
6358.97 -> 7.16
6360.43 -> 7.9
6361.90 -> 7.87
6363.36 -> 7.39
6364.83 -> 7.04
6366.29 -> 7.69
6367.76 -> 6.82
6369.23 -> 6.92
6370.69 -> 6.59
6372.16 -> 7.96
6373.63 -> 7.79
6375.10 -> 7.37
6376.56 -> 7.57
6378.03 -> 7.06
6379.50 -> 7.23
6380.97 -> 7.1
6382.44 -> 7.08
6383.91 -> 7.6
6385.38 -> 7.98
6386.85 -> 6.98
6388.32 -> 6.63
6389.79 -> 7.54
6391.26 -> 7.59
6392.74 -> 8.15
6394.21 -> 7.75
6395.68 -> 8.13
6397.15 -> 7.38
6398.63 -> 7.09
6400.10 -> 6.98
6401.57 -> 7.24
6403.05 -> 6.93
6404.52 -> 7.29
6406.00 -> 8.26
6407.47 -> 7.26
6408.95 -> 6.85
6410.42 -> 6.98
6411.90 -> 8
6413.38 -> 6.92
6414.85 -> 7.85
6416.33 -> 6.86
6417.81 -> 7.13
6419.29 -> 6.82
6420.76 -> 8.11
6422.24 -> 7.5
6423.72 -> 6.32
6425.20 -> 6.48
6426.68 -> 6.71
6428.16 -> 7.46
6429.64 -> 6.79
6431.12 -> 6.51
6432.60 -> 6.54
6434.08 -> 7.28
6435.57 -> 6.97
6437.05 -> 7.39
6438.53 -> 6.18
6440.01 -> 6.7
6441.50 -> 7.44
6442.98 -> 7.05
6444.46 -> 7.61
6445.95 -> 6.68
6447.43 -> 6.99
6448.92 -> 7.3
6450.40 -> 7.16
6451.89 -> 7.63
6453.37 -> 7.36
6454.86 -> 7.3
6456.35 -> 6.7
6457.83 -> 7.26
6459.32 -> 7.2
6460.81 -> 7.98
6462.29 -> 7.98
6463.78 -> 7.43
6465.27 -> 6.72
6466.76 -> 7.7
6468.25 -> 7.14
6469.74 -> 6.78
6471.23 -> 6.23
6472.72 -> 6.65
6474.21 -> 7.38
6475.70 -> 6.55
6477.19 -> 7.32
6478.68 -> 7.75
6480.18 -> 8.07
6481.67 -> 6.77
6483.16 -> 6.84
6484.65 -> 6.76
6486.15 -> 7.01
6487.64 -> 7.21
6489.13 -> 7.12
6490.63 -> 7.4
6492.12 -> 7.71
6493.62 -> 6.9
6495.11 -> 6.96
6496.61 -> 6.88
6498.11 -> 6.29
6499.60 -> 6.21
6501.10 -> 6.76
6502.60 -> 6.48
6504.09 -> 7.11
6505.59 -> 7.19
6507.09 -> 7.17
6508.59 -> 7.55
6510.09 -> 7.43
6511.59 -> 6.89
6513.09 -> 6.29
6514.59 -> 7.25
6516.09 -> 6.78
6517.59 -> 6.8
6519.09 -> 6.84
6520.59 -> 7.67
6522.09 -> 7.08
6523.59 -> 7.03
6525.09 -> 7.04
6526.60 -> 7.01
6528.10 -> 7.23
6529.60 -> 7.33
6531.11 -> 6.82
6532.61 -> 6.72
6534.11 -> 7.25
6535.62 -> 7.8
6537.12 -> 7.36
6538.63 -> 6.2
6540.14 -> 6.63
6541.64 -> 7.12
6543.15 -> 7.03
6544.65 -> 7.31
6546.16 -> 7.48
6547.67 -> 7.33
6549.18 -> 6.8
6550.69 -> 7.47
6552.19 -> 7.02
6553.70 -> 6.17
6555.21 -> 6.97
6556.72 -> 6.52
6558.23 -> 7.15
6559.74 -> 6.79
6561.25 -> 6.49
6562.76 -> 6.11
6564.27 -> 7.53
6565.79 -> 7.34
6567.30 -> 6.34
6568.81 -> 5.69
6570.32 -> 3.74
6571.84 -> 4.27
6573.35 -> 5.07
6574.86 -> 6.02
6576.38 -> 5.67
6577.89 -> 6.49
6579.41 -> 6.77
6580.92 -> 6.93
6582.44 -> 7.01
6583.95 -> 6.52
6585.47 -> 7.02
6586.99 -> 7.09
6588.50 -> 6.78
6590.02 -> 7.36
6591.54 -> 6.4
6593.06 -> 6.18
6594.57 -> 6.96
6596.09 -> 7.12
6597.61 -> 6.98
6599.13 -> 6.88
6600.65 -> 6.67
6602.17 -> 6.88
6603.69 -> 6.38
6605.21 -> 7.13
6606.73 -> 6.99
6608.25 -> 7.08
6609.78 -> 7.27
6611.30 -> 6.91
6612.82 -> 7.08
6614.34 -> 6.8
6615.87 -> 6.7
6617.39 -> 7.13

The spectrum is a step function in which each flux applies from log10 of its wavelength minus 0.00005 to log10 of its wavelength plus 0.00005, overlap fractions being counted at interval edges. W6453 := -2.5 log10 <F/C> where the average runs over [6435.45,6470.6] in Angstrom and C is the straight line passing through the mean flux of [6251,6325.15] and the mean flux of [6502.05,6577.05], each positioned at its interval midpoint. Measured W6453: -0.02 mag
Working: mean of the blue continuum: 7.56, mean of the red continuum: 6.77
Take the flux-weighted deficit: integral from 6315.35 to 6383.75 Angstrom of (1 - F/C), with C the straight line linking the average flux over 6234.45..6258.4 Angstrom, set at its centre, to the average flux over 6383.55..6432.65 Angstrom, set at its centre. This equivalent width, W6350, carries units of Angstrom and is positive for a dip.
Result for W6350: -1.3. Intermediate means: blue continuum 7.26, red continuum 7.26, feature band 7.4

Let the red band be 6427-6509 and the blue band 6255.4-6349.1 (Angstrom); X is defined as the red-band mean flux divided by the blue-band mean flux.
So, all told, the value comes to 0.9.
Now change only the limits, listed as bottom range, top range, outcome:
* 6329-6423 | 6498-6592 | 0.92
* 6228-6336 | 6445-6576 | 0.92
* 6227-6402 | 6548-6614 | 0.88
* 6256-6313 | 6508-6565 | 0.92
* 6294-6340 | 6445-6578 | 0.91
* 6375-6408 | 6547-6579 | 0.86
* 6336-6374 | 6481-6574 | 0.93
